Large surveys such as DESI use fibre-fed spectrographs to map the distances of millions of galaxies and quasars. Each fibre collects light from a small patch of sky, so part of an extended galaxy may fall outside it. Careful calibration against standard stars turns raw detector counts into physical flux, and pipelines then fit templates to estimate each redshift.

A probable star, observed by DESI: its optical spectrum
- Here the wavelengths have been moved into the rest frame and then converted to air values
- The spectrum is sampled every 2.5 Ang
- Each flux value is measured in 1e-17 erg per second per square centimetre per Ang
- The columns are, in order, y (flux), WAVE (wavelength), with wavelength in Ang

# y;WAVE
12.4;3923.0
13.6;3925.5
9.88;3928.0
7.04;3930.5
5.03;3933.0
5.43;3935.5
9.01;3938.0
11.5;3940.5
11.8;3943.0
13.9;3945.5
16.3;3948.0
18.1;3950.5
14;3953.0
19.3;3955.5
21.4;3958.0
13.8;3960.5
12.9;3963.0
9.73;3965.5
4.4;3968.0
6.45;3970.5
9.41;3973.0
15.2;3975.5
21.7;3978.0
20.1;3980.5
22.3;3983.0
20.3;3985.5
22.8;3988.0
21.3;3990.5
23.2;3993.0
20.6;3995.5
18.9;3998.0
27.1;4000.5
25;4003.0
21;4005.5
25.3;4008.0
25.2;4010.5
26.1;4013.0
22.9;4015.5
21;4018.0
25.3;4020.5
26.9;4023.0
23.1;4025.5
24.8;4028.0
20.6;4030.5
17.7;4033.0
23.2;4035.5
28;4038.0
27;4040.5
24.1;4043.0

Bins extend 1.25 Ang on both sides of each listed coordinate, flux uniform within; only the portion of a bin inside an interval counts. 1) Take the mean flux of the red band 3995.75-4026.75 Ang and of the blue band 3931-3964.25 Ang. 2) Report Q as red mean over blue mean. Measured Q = 1.8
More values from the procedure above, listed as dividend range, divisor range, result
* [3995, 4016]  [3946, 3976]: 1.77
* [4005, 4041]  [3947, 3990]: 1.50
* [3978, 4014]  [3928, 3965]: 1.80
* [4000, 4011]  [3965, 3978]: 2.40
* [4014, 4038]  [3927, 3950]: 2.26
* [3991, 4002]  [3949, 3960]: 1.26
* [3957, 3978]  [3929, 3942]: 1.57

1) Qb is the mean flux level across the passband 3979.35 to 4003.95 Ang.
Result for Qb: 22.1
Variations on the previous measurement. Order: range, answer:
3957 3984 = 14.2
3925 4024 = 17.1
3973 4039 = 22.4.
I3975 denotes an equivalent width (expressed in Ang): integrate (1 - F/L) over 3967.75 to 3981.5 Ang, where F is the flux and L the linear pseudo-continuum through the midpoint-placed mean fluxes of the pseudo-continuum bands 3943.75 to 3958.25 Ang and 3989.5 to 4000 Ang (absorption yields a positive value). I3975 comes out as 4.3 Ang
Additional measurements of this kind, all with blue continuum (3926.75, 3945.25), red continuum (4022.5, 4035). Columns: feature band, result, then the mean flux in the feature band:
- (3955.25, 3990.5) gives -3.7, 15.8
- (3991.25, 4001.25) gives -2.6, 22.2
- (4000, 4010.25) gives -3.0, 24.5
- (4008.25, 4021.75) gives -2.6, 24.2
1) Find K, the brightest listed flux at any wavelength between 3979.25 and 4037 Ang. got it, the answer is 27.1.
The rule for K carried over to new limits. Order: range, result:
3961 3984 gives 22.3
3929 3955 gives 18.1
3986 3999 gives 23.2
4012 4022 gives 26.1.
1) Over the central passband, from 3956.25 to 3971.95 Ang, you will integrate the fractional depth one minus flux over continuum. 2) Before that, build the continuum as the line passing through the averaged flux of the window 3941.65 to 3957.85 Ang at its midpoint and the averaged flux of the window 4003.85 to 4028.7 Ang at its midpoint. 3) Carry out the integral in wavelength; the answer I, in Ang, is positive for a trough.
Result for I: 5.2 Ang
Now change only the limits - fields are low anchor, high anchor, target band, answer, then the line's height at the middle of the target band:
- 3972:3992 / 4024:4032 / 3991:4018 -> -2.99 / 21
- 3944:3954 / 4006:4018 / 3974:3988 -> 0.00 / 19.9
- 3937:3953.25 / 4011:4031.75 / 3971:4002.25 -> -1.09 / 19.2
